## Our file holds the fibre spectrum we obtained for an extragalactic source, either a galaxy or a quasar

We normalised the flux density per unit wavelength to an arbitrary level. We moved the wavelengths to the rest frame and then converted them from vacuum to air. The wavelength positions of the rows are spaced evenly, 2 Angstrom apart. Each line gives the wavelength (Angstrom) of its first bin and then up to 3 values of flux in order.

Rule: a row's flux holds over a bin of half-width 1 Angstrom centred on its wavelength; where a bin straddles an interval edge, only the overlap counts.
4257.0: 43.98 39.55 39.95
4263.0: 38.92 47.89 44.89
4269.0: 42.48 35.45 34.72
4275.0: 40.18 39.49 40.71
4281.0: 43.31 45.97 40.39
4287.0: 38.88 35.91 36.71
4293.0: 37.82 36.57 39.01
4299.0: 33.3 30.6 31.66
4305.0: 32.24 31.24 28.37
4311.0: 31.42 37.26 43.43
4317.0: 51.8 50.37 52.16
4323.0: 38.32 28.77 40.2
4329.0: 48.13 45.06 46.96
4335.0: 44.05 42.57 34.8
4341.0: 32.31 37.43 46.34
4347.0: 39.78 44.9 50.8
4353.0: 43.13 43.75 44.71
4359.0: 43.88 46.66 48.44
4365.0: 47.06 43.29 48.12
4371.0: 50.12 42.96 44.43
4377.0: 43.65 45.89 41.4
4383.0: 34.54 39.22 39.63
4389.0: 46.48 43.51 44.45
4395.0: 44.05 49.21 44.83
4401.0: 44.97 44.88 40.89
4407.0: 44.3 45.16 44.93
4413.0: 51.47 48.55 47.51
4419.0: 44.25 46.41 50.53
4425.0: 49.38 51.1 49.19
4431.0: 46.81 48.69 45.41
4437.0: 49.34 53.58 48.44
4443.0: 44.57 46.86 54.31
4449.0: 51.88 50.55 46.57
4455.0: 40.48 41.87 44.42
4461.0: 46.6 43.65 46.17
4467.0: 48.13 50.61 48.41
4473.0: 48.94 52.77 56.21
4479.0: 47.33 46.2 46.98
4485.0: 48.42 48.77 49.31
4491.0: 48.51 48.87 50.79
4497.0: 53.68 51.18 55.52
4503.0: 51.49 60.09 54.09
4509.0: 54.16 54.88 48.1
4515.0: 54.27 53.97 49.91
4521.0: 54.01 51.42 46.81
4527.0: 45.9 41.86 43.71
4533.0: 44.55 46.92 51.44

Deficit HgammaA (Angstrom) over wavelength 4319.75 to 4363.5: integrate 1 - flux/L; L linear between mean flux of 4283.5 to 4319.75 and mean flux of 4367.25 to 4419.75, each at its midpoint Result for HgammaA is -2.7 Angstrom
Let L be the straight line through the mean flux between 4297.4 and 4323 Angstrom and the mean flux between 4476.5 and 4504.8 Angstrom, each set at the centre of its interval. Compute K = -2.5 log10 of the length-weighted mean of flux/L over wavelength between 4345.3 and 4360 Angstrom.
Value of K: -0.09 mag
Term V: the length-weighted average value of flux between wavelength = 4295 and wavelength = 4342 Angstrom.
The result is 38.8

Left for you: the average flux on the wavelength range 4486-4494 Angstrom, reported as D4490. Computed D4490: 48.9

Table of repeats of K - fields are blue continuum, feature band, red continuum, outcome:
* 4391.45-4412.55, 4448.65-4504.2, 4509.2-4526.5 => 0.011 mag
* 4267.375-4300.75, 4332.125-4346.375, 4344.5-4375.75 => 0.079 mag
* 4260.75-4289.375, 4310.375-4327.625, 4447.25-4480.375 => 0.016 mag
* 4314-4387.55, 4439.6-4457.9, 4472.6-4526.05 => 0.028 mag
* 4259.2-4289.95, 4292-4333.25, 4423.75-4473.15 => 0.096 mag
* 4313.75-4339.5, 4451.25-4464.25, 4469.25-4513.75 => 0.121 mag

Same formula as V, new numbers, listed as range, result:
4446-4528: 49.9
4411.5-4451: 48.9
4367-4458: 46.1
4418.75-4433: 48.5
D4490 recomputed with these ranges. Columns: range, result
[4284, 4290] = 38.4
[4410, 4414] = 48.2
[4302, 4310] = 30.9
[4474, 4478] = 54.5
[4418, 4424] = 47.1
